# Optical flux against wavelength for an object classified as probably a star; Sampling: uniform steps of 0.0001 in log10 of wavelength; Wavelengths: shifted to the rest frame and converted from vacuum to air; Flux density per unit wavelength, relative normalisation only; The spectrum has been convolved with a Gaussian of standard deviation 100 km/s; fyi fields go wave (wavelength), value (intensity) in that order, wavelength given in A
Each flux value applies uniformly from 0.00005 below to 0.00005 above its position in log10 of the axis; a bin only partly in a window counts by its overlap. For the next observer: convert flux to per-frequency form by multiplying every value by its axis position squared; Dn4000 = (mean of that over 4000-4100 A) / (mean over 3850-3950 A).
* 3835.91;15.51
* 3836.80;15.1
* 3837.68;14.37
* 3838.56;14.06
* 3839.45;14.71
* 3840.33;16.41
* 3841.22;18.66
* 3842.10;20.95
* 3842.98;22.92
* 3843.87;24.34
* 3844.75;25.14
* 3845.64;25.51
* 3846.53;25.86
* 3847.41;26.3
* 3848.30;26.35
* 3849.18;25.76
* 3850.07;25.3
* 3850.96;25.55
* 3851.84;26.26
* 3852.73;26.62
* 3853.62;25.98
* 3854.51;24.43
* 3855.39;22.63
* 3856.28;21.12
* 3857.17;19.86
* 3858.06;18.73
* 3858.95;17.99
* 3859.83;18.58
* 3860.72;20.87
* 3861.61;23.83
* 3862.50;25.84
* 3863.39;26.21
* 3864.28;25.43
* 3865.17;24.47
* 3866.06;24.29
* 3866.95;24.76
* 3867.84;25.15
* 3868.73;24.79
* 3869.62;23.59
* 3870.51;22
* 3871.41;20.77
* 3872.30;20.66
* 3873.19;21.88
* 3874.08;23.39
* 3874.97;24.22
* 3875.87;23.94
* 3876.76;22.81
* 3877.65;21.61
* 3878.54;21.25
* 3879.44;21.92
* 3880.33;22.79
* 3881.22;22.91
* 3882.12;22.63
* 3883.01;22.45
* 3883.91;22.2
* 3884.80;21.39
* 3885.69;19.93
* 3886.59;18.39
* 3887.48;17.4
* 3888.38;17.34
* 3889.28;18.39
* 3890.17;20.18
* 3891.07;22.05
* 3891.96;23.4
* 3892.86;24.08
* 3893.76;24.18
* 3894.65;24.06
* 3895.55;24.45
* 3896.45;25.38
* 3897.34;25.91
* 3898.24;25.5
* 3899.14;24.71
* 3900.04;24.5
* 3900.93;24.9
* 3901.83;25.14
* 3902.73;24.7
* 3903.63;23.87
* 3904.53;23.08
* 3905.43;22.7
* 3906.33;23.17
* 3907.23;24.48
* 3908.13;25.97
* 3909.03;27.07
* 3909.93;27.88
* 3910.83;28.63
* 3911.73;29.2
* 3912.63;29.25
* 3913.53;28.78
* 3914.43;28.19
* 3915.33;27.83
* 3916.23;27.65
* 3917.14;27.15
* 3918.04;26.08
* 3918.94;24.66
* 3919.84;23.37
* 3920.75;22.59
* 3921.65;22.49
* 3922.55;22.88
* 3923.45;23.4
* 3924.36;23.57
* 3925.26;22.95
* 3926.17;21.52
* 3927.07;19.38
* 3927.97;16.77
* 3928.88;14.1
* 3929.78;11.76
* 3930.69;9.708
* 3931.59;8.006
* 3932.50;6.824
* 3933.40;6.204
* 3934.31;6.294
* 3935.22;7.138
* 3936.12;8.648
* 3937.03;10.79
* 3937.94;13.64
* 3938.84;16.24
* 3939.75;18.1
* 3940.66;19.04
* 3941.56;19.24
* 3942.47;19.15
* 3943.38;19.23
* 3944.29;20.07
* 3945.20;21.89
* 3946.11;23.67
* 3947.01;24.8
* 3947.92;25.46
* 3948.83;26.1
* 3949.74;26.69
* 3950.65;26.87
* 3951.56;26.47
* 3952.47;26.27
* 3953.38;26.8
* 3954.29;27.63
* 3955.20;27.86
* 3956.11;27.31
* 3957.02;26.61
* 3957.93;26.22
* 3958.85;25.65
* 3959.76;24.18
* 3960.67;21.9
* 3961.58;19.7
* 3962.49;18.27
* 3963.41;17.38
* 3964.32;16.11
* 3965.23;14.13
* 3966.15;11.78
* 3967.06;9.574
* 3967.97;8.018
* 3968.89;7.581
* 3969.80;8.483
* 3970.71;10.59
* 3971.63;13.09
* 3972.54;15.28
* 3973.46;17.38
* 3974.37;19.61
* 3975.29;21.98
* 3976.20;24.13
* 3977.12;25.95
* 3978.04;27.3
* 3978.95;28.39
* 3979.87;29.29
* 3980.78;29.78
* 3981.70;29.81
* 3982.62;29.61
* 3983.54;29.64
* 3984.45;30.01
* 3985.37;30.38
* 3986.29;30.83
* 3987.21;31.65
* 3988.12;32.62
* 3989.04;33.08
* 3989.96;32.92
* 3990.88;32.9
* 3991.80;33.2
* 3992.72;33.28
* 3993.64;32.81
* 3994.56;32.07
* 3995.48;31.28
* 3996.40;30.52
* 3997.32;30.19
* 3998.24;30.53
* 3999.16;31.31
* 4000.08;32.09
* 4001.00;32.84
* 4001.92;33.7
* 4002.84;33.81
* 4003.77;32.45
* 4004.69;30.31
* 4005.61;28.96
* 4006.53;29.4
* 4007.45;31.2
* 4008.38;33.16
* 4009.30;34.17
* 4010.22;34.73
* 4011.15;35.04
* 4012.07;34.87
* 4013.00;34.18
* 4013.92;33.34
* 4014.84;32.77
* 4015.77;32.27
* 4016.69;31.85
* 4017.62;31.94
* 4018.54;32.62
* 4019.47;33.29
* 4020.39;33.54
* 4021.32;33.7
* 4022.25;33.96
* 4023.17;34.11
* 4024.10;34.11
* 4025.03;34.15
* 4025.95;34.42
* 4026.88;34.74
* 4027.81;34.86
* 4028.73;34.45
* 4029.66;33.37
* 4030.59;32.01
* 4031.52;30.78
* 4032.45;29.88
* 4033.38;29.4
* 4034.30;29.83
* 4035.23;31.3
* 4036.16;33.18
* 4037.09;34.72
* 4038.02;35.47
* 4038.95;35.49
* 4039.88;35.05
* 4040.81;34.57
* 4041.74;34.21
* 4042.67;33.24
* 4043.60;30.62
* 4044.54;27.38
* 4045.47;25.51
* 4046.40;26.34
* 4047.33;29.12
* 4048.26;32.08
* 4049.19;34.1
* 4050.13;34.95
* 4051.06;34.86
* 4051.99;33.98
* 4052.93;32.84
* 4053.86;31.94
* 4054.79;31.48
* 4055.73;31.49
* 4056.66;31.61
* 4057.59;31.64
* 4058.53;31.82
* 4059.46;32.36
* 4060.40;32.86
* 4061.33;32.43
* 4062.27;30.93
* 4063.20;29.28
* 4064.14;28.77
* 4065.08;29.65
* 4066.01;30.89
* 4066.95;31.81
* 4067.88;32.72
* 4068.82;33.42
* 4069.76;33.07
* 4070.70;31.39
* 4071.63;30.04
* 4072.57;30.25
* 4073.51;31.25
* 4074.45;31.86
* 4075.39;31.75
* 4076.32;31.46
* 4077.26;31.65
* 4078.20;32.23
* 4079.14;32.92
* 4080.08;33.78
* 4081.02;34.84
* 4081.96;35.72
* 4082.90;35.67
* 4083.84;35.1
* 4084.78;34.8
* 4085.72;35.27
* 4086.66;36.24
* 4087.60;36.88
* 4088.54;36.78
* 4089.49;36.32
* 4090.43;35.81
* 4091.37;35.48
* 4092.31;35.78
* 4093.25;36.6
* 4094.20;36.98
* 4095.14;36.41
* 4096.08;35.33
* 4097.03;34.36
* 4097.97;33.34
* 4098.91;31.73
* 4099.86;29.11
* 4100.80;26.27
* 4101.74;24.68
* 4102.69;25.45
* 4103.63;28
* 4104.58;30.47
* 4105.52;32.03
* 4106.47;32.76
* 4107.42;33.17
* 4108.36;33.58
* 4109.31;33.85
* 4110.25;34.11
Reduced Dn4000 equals 1.62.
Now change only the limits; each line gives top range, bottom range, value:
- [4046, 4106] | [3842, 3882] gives 1.54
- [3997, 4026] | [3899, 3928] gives 1.38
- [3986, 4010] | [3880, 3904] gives 1.49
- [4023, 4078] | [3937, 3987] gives 1.54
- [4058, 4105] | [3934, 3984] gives 1.69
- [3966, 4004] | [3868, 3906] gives 1.22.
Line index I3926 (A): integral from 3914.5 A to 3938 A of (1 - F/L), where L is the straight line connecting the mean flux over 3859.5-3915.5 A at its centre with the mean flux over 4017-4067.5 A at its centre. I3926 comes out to 7.25 A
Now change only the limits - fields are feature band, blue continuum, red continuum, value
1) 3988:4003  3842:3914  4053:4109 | -1.80 A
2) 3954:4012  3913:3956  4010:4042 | 2.60 A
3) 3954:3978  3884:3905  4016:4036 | 7.96 A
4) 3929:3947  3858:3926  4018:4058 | 8.34 A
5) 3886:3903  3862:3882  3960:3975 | -1.28 A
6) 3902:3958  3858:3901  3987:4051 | 9.53 A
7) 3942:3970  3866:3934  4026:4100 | 5.15 A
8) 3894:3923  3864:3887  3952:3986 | -4.09 A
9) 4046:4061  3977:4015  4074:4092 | 0.62 A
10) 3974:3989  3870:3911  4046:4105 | -0.36 A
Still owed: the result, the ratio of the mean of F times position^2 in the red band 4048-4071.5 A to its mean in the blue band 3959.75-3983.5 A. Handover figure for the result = 1.73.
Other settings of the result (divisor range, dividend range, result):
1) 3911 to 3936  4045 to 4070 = 1.70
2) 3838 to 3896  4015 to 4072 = 1.57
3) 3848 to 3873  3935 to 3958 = 0.97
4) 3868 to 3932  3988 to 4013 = 1.49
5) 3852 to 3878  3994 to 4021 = 1.51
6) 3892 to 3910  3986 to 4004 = 1.37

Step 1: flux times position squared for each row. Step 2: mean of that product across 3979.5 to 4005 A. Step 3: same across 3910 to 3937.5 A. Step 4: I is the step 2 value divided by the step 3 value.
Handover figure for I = 1.67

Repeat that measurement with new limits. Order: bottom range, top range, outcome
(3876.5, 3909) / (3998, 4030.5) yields 1.54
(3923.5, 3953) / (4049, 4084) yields 1.93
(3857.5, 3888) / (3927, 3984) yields 0.90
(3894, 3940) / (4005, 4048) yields 1.62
